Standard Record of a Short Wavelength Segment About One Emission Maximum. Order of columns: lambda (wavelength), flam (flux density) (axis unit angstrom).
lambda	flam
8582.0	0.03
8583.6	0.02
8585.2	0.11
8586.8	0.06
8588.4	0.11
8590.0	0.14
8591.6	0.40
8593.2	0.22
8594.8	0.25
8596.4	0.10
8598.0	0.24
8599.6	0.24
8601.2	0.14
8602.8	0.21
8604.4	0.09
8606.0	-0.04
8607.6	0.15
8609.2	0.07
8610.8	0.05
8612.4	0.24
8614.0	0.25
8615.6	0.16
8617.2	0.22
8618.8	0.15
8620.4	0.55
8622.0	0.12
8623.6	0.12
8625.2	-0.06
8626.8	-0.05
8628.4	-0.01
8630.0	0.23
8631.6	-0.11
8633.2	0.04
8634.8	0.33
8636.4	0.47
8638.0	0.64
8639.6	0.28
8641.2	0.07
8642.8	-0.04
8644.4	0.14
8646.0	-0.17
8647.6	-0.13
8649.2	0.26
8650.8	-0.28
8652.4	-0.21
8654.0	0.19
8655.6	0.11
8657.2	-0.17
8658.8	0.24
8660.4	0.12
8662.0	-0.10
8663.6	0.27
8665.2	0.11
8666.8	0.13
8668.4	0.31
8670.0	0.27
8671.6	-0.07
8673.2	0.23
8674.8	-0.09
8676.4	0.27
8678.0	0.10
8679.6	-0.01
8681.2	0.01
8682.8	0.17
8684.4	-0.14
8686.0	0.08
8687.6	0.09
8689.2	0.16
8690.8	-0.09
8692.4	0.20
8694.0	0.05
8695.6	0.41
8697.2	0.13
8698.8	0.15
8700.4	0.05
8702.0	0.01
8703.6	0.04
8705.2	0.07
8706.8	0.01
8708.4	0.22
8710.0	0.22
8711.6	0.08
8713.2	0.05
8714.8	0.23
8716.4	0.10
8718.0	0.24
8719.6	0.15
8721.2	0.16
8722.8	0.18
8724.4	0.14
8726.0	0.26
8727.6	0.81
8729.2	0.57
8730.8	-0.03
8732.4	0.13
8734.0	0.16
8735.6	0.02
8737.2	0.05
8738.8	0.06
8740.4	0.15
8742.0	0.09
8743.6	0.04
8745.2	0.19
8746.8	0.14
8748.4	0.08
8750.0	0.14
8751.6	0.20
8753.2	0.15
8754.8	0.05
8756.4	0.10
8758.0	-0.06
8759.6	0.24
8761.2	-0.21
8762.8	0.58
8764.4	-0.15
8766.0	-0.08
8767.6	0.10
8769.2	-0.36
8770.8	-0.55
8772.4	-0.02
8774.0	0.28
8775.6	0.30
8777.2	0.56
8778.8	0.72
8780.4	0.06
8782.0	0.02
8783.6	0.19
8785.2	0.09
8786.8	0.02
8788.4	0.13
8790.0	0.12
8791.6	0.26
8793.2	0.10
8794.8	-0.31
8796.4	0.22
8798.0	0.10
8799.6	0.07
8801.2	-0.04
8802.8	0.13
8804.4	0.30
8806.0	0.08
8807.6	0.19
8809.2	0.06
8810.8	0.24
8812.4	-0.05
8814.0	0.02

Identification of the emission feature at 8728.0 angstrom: Hbeta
